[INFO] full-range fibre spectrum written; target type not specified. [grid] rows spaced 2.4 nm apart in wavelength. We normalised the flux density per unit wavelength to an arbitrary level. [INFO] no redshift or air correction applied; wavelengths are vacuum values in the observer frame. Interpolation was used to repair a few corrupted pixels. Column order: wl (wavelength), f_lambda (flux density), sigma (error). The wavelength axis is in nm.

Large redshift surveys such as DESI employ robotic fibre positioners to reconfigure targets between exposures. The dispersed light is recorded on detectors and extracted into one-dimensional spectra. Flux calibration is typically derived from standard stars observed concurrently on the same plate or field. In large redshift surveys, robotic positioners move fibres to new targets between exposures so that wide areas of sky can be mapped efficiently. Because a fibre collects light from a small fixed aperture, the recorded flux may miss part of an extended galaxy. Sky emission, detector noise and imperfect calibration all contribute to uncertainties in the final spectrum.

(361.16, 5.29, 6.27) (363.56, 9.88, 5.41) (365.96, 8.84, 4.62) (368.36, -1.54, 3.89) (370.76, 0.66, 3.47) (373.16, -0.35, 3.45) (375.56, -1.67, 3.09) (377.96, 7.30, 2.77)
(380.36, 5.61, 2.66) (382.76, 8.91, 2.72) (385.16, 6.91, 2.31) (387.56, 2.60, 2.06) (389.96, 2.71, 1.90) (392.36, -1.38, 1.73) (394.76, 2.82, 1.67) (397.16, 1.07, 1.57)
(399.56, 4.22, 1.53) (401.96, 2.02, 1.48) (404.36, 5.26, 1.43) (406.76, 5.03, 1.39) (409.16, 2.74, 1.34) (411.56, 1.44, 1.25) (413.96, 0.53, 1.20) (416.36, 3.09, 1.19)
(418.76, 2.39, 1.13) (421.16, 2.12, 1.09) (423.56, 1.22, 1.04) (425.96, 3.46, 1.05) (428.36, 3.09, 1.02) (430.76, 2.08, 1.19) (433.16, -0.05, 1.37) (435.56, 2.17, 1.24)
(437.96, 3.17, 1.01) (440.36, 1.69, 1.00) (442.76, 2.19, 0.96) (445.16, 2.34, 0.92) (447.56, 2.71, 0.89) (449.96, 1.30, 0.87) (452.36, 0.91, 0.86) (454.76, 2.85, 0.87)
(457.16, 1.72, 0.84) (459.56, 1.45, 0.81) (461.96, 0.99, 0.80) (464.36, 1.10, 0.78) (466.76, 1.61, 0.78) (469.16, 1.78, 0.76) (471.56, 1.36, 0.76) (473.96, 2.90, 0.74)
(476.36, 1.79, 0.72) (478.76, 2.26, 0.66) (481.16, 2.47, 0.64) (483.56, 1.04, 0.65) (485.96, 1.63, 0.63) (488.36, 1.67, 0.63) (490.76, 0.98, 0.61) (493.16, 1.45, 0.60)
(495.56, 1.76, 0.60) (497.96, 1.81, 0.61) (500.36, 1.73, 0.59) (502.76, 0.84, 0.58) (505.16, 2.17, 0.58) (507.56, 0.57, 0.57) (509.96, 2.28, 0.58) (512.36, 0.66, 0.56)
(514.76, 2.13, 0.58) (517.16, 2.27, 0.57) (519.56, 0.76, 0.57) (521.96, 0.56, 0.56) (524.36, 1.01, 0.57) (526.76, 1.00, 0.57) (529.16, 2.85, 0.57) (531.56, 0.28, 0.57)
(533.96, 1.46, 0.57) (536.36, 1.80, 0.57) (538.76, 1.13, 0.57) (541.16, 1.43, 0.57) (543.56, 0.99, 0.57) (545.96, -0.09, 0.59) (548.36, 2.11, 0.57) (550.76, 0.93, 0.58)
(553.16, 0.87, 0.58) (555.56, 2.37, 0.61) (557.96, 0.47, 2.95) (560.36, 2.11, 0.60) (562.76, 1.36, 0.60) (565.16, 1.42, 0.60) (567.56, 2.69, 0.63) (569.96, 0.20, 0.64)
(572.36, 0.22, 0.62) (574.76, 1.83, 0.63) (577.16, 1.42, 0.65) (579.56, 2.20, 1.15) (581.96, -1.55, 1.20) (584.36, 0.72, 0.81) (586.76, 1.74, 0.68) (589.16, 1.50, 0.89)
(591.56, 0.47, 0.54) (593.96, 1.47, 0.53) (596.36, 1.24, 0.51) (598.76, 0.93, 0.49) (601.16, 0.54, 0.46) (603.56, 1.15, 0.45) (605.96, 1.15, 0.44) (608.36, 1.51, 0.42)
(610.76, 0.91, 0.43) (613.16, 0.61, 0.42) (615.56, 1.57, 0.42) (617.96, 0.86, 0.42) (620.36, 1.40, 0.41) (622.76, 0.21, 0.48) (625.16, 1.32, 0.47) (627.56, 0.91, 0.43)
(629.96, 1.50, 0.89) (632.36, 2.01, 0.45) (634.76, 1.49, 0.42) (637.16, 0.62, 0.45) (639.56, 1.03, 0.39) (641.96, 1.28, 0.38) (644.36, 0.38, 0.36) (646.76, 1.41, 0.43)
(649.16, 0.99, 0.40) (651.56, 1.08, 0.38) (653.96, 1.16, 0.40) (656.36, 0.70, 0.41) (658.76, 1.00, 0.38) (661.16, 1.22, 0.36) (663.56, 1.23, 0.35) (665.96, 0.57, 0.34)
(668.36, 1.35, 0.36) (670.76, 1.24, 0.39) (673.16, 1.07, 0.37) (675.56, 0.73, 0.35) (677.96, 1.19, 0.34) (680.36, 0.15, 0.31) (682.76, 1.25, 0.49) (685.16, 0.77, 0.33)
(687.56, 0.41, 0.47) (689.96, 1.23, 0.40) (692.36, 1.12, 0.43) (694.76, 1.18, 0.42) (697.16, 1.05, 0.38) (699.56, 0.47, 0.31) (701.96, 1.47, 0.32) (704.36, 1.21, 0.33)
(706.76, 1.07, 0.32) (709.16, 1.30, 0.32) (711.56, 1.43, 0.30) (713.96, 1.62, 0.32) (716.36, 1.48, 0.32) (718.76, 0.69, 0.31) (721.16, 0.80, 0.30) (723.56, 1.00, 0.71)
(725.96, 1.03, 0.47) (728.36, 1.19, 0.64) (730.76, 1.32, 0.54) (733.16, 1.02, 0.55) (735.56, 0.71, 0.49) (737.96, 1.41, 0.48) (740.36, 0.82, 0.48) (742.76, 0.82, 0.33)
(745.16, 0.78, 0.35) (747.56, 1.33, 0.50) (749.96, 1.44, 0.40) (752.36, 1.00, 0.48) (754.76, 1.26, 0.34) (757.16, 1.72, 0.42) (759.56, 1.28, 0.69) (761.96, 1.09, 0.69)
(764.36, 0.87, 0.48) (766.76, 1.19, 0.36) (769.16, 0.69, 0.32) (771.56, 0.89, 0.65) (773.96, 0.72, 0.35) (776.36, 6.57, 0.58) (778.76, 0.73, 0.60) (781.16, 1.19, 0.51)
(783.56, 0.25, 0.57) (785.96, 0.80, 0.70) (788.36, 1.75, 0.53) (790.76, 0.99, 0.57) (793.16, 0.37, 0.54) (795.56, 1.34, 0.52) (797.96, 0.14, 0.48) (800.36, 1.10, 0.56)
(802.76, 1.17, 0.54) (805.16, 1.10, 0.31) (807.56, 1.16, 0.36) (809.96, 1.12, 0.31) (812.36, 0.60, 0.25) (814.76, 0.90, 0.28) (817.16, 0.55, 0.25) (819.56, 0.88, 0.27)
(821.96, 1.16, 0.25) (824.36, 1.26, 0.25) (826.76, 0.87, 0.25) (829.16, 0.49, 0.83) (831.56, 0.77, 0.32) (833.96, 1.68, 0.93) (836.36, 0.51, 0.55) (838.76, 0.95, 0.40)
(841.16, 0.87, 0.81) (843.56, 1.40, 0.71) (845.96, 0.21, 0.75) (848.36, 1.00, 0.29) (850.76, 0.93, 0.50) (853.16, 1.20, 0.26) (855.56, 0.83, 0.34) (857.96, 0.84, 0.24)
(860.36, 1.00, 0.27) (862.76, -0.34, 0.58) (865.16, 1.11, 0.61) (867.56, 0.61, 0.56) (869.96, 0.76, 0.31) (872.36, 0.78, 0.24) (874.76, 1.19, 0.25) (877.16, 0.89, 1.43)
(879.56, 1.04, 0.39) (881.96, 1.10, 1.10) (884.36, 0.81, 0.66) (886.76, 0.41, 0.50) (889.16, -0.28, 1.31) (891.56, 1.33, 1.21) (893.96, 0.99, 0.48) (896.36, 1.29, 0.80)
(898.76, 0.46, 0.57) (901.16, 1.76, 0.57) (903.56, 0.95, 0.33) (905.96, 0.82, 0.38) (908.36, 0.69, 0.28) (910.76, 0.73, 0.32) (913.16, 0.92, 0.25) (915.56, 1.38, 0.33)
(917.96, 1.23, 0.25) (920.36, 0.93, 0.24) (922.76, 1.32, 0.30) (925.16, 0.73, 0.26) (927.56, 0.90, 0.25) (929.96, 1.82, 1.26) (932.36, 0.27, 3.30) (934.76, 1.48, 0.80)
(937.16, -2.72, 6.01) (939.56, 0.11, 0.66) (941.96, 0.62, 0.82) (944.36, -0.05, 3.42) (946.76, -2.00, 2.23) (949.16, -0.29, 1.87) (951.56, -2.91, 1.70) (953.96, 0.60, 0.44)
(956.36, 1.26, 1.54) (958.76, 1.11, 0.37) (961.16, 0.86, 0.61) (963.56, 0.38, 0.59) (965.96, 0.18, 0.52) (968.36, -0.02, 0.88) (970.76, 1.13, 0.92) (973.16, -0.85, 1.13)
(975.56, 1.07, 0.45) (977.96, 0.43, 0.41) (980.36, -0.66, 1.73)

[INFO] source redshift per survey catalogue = 1.084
